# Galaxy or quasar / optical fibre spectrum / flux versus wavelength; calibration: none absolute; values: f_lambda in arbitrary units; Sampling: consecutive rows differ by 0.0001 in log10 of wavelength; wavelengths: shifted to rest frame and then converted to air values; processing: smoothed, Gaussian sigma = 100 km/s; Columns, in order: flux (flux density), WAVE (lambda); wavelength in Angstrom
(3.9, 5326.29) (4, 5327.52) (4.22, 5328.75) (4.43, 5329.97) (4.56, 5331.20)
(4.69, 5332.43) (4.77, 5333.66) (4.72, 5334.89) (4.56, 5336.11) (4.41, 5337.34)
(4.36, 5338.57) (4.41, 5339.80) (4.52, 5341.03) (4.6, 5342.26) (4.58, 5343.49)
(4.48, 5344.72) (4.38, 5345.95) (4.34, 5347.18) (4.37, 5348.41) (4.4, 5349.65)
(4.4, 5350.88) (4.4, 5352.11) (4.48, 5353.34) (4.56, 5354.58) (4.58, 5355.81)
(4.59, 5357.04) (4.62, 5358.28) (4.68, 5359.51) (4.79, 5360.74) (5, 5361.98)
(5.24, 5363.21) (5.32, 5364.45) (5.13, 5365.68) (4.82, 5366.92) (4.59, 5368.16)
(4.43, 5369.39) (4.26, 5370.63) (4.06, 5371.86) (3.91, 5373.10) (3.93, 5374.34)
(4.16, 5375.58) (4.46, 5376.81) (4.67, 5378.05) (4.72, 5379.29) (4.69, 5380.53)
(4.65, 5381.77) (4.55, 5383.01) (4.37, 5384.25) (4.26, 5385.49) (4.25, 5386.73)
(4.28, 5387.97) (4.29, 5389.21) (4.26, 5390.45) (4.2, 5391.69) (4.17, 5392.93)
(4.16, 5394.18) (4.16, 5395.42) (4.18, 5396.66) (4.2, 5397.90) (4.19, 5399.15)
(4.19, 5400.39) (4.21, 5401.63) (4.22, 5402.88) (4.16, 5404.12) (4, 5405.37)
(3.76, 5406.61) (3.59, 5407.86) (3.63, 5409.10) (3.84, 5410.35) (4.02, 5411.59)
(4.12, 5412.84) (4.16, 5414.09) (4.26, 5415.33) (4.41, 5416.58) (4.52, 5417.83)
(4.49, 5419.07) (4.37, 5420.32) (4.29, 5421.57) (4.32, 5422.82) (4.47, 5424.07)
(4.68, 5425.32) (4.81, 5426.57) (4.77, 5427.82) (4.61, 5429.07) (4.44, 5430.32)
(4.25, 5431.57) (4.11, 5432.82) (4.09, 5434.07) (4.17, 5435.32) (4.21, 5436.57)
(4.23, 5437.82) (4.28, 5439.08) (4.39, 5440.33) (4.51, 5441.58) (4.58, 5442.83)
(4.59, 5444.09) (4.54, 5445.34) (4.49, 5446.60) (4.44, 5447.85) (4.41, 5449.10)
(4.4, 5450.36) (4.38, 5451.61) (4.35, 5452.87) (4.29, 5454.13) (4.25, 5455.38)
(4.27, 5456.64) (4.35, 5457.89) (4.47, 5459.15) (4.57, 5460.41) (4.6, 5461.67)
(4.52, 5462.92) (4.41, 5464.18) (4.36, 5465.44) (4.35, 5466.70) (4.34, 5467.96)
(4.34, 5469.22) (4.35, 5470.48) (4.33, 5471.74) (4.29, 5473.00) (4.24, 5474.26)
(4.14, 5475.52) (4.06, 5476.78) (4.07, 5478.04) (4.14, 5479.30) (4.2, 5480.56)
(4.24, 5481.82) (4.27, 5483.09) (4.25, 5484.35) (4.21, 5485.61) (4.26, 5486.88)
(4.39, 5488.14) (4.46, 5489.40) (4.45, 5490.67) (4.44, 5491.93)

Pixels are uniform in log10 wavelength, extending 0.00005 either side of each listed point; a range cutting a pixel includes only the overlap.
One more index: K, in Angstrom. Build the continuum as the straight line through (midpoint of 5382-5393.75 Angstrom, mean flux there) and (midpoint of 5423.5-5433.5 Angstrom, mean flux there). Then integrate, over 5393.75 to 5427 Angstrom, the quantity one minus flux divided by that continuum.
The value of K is 1.7 Angstrom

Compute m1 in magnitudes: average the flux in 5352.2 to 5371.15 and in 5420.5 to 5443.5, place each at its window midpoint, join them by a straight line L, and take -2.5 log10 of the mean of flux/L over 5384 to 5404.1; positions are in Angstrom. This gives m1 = 0.089 mag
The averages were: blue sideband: 4.73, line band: 4.22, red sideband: 4.4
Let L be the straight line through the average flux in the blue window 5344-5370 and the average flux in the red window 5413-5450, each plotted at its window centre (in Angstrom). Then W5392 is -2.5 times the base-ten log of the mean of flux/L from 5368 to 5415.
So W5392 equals 0.08 mag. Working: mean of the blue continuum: 4.65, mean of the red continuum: 4.41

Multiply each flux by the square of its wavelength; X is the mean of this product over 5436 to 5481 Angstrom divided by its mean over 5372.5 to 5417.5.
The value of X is 1.1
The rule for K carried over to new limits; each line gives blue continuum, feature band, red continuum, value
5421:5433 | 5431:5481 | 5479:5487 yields 0.2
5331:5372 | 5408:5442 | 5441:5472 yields 1.3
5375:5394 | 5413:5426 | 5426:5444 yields 0.0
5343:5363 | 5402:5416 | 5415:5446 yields 1.5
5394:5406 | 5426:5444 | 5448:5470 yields -0.4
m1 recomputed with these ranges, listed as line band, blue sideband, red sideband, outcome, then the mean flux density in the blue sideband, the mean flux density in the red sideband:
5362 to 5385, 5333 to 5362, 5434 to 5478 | -0.02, 4.53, 4.36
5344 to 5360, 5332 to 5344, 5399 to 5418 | 0.00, 4.56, 4.07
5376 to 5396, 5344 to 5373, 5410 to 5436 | 0.03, 4.59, 4.35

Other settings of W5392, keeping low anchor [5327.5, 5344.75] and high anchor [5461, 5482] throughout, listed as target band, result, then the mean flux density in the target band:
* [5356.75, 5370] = -0.089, 4.84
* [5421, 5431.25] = -0.042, 4.54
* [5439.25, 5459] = -0.021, 4.42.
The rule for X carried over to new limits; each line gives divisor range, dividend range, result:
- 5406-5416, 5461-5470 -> 1.15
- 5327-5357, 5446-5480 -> 1.02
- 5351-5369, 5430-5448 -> 0.94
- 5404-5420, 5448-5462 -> 1.09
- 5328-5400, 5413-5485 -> 1.01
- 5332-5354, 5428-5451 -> 1.01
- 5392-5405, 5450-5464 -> 1.08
